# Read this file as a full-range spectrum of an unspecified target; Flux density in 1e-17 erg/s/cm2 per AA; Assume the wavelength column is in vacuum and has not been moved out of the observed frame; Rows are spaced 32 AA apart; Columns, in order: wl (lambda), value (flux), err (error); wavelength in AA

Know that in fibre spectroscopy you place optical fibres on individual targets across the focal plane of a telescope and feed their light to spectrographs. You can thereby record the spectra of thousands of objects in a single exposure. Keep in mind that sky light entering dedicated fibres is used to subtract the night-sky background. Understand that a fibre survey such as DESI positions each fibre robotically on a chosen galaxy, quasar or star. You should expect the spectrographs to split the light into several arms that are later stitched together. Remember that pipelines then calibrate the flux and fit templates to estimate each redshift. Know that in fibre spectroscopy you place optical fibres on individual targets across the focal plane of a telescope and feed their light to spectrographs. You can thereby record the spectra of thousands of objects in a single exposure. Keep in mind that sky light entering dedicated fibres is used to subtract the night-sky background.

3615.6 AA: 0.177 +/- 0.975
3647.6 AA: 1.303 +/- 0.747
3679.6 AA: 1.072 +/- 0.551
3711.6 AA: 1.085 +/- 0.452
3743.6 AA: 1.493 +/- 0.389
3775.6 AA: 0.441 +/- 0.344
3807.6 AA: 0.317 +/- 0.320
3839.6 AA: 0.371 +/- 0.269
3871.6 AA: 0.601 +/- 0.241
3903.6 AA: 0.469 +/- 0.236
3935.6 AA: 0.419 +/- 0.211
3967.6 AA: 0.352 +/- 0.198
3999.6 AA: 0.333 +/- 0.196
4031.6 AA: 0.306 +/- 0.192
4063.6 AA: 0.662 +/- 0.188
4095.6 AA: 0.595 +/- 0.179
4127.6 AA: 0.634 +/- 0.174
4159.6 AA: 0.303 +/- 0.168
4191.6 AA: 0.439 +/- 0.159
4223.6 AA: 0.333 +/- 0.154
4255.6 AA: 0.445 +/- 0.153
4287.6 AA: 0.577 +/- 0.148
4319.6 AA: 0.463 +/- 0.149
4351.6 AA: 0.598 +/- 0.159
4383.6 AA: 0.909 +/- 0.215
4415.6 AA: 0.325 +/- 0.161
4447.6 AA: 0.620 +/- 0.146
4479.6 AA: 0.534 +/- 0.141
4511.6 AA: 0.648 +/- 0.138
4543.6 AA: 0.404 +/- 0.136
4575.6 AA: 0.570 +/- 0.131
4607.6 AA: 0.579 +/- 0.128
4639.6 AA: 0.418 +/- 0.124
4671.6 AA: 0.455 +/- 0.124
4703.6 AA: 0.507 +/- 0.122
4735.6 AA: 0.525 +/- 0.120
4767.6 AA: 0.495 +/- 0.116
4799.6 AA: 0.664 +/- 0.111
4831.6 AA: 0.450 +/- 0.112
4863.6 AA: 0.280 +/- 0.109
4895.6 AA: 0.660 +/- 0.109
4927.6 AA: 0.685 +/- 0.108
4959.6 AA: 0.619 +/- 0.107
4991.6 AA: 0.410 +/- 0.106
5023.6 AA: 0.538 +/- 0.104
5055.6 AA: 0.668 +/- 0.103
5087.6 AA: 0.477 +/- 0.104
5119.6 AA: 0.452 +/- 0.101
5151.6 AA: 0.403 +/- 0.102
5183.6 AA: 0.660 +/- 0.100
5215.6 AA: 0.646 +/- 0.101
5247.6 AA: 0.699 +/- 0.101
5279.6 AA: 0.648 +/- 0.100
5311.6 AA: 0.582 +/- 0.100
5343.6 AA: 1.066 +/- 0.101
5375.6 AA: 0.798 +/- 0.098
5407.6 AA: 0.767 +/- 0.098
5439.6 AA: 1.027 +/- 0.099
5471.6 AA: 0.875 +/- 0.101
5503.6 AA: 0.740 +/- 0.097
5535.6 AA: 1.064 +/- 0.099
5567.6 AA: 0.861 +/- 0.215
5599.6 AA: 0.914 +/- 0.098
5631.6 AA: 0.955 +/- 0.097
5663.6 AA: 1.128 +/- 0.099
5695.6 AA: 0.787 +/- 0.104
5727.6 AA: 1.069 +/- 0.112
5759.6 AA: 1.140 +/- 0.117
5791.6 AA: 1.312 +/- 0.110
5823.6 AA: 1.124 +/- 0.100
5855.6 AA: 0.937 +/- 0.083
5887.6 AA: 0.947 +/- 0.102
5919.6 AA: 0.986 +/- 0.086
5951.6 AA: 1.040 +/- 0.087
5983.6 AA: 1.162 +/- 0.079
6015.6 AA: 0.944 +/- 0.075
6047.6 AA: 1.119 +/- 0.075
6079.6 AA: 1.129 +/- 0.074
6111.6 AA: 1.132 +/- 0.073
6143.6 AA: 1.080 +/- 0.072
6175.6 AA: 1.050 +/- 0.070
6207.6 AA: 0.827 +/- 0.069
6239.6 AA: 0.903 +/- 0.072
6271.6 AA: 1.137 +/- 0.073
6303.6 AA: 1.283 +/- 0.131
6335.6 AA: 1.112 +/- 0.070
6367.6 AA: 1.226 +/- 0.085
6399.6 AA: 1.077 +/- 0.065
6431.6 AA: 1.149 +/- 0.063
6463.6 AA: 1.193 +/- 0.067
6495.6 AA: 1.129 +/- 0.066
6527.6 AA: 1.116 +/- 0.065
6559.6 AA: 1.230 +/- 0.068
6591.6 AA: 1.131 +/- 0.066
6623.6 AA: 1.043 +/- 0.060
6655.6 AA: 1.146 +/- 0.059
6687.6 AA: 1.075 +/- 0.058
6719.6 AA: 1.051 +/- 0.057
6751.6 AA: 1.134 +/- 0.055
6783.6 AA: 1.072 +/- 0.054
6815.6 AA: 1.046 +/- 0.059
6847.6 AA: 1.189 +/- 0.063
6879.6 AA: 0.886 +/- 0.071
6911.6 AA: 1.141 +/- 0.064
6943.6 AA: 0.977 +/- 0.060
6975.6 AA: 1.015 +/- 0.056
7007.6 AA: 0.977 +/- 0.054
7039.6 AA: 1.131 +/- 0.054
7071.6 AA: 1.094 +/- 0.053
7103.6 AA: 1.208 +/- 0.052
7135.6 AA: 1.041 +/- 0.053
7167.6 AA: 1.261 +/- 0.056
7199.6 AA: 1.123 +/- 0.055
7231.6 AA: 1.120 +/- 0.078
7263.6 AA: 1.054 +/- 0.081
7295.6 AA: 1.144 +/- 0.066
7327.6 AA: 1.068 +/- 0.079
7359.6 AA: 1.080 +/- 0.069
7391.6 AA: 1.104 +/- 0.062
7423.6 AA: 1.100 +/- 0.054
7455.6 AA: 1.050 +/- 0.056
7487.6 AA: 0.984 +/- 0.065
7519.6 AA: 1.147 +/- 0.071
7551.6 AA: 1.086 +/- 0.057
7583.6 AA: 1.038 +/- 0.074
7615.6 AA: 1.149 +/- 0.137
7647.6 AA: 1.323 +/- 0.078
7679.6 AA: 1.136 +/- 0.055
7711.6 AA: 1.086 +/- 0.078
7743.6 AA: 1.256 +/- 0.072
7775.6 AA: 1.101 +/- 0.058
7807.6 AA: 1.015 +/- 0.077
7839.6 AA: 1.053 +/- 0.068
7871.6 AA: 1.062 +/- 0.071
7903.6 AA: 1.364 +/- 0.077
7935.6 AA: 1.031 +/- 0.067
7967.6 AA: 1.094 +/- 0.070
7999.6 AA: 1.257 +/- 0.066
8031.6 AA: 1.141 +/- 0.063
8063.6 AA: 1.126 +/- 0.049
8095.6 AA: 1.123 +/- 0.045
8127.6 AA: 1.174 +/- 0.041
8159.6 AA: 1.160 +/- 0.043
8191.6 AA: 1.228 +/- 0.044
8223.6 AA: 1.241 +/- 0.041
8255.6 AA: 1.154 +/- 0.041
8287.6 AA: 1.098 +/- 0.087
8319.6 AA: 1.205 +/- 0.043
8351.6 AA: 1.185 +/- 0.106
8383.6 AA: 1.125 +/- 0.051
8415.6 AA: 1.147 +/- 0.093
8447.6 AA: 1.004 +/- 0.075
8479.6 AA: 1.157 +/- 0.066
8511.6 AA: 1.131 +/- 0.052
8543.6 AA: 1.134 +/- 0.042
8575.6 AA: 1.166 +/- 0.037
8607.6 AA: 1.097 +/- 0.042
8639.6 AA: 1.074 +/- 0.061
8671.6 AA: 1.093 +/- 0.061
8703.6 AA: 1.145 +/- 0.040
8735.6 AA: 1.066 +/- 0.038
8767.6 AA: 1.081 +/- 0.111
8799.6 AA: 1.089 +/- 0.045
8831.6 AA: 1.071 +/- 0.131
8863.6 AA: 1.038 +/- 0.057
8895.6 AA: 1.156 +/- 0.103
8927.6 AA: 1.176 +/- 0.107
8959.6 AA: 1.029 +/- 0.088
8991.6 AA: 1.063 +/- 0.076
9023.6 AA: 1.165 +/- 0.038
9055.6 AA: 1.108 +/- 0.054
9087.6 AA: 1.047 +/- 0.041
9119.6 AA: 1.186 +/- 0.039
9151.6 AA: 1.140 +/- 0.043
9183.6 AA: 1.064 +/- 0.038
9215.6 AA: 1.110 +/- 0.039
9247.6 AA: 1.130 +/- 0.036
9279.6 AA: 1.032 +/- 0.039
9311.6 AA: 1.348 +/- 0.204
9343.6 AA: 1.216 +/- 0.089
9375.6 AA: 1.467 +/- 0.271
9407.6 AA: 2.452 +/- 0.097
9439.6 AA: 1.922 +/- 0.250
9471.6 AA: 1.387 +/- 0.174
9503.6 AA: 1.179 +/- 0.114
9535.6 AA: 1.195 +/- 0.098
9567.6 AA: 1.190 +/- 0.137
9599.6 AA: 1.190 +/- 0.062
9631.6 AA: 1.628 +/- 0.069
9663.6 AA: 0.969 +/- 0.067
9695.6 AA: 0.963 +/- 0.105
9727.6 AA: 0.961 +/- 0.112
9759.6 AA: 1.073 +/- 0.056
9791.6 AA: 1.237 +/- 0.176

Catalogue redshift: 0.43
